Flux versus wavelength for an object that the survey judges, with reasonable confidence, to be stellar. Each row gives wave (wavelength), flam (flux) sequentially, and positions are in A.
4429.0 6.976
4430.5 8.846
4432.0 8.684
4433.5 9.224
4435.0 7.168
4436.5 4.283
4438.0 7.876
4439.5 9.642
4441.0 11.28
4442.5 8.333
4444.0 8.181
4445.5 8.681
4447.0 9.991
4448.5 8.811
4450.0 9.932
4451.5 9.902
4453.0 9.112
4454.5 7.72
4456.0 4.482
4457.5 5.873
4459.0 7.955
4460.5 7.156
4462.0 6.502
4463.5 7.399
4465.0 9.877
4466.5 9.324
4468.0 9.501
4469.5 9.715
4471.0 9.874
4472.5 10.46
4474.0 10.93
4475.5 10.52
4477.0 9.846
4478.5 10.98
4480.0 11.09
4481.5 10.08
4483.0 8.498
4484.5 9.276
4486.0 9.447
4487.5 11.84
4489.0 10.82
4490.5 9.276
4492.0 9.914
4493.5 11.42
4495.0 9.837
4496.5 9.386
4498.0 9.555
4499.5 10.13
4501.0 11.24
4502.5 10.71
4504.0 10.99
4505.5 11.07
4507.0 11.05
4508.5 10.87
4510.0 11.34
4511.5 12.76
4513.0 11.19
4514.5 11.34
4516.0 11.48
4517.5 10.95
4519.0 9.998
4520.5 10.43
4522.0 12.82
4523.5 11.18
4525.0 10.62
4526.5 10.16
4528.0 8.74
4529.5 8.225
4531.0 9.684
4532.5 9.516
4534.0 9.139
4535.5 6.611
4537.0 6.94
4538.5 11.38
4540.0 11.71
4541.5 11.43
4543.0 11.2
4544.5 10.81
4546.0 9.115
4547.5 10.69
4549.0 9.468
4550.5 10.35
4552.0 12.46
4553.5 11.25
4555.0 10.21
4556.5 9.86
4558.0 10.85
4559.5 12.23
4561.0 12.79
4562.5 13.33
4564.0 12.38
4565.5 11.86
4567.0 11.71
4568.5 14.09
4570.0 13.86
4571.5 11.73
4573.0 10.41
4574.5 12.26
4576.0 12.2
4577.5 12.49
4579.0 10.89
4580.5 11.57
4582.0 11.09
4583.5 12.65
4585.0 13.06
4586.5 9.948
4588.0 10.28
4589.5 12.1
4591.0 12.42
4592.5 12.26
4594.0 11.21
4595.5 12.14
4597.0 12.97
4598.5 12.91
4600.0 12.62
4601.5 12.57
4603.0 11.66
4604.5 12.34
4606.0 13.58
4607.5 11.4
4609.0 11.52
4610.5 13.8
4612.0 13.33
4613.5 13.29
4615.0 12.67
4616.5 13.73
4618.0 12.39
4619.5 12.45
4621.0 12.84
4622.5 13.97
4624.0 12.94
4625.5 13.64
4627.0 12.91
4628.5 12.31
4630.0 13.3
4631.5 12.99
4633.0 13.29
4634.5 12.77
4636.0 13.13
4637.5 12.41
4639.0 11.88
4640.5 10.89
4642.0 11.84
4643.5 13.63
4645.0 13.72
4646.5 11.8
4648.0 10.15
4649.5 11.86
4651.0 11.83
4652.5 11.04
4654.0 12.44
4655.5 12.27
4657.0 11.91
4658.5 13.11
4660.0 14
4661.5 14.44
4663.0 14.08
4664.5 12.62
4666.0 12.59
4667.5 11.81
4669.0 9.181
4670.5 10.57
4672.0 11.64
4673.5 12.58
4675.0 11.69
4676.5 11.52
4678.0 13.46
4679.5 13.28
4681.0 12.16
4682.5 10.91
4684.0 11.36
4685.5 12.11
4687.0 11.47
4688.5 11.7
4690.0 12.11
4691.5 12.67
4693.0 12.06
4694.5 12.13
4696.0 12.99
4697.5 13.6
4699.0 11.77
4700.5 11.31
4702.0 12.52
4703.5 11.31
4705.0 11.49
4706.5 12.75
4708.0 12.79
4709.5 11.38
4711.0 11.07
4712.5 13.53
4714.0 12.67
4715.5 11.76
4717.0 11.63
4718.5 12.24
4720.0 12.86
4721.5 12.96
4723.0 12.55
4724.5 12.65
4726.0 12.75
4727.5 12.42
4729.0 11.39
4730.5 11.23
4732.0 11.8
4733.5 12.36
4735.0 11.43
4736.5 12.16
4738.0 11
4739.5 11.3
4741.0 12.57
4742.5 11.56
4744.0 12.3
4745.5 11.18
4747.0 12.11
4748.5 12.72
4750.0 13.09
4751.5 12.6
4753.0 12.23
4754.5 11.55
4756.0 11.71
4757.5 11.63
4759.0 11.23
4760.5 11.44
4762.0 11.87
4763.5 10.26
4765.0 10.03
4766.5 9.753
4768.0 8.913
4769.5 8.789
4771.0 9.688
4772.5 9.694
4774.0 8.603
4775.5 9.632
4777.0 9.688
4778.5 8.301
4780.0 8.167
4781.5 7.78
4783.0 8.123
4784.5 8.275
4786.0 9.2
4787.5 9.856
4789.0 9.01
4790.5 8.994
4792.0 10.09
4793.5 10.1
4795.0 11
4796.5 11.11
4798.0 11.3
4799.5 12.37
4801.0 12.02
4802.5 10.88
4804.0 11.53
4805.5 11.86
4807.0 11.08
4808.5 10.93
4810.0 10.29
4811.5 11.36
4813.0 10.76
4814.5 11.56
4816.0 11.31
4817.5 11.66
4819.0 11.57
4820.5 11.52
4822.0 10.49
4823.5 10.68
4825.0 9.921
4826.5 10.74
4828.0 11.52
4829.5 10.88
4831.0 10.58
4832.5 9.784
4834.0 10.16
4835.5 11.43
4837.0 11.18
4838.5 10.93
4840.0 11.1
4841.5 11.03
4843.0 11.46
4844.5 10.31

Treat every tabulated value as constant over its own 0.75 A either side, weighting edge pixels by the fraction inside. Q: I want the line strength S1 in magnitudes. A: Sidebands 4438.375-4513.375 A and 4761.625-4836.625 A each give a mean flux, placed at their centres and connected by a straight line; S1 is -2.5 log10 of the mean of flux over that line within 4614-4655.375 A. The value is -0.25 mag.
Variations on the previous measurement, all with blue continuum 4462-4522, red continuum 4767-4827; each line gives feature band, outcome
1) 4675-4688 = -0.17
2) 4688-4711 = -0.18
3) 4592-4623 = -0.22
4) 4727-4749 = -0.16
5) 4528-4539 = 0.18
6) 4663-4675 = -0.14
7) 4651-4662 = -0.22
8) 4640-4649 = -0.17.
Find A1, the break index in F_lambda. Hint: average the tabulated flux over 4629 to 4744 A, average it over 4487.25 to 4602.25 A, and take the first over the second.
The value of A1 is 1.10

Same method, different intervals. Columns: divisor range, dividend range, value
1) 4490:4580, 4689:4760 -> 1.11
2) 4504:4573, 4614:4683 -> 1.14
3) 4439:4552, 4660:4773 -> 1.20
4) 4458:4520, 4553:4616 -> 1.20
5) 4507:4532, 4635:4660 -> 1.13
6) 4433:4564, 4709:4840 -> 1.11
